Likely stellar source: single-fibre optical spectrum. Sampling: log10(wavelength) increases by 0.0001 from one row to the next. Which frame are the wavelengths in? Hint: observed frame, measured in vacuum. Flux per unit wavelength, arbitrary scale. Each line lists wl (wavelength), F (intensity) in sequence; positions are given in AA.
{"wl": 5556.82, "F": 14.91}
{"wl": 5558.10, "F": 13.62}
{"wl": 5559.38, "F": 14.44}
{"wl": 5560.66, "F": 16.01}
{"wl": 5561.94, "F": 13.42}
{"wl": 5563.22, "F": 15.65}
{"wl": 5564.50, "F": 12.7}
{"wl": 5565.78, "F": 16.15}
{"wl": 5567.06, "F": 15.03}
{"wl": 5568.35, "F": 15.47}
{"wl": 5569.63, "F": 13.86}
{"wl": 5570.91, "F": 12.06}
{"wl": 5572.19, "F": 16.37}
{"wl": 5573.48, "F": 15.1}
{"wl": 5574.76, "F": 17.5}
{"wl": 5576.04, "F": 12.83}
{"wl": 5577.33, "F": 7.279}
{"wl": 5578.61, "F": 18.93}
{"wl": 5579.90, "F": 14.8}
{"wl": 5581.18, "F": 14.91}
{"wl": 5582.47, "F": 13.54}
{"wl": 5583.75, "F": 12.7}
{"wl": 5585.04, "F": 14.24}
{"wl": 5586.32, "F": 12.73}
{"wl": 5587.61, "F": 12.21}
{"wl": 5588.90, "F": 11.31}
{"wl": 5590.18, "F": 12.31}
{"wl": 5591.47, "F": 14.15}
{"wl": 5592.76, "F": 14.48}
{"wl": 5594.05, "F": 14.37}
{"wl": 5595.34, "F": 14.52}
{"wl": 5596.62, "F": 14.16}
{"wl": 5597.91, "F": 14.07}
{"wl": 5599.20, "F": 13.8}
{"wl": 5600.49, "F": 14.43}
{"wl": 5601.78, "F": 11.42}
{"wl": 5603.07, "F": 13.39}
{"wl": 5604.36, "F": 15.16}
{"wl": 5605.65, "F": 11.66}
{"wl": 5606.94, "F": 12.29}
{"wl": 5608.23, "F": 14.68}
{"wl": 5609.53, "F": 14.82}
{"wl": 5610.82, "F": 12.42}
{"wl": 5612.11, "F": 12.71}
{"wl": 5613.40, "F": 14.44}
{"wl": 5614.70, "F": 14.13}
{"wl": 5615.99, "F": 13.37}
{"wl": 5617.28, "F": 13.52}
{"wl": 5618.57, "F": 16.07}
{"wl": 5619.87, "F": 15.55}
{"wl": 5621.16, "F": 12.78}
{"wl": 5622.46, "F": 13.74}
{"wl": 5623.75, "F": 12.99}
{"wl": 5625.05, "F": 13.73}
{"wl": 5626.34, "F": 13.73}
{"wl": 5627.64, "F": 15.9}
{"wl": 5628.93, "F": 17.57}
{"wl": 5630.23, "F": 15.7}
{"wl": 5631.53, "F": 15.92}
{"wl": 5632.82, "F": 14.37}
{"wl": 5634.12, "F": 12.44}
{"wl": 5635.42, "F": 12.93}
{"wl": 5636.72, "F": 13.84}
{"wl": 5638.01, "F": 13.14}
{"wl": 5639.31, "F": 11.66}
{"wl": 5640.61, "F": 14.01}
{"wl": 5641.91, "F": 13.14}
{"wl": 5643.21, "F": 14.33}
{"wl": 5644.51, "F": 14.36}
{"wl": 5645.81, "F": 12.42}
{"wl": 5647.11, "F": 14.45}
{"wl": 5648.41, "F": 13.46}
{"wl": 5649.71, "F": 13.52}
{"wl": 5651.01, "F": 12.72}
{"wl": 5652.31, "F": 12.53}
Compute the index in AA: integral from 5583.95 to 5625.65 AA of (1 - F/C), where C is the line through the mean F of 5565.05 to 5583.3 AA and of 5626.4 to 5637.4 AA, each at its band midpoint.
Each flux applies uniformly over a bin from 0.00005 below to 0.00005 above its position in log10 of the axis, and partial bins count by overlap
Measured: 3.0 AA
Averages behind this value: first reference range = 14.5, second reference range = 14.8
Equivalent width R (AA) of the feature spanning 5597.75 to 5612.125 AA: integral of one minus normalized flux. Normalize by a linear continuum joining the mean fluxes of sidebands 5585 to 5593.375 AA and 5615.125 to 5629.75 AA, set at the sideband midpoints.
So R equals 0.3 AA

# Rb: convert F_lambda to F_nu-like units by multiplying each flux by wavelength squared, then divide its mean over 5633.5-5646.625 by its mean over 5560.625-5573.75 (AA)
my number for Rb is 0.93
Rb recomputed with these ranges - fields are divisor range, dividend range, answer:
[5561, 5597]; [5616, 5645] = 1.03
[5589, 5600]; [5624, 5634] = 1.10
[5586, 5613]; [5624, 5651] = 1.06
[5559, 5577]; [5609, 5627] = 0.96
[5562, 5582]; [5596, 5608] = 0.93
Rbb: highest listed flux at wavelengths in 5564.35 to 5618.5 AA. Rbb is 18.93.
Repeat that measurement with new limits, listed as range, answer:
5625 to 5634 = 17.57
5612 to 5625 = 16.07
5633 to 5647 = 14.36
